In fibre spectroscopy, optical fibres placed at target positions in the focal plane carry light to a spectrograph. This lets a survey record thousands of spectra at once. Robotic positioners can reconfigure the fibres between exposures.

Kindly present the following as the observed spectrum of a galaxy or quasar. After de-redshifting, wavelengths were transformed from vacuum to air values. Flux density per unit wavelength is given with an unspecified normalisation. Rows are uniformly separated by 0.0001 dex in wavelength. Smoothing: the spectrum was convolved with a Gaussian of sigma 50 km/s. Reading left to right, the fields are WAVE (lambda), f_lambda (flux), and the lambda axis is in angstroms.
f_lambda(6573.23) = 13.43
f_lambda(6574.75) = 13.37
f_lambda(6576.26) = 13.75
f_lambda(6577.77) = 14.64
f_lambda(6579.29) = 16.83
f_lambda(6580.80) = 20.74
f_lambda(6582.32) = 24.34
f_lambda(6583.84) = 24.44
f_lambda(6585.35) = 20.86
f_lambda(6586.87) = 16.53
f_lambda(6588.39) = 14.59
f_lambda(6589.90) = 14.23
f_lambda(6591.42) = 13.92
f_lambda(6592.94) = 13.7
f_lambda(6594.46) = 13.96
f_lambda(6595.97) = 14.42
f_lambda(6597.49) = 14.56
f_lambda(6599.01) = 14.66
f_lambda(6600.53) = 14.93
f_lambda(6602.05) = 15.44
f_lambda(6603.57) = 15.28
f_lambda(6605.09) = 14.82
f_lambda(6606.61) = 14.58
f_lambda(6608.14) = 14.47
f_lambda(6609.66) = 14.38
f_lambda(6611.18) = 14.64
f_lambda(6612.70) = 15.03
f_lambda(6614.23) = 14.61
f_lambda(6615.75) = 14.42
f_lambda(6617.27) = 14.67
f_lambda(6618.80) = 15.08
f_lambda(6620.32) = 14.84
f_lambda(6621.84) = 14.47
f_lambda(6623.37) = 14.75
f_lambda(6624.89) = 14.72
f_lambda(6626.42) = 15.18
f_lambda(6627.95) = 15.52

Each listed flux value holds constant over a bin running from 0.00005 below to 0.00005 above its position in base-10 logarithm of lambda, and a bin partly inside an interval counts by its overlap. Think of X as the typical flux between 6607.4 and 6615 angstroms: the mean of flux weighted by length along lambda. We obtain 14.6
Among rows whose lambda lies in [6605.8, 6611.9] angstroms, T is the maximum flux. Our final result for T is 14.64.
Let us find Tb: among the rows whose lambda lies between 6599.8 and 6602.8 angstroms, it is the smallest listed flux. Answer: 14.93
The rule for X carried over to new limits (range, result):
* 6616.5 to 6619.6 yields 14.9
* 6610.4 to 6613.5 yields 14.8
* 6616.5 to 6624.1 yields 14.8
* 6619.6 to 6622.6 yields 14.7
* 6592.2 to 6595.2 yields 13.8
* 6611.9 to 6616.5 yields 14.7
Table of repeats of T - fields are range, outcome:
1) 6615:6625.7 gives 15.08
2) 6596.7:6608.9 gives 15.44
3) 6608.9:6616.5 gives 15.03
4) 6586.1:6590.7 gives 16.53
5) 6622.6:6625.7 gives 14.75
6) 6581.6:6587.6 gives 24.44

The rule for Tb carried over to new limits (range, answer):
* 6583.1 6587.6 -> 16.53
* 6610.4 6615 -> 14.61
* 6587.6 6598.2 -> 13.7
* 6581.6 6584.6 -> 24.34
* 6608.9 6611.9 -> 14.38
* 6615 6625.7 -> 14.42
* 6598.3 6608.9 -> 14.47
